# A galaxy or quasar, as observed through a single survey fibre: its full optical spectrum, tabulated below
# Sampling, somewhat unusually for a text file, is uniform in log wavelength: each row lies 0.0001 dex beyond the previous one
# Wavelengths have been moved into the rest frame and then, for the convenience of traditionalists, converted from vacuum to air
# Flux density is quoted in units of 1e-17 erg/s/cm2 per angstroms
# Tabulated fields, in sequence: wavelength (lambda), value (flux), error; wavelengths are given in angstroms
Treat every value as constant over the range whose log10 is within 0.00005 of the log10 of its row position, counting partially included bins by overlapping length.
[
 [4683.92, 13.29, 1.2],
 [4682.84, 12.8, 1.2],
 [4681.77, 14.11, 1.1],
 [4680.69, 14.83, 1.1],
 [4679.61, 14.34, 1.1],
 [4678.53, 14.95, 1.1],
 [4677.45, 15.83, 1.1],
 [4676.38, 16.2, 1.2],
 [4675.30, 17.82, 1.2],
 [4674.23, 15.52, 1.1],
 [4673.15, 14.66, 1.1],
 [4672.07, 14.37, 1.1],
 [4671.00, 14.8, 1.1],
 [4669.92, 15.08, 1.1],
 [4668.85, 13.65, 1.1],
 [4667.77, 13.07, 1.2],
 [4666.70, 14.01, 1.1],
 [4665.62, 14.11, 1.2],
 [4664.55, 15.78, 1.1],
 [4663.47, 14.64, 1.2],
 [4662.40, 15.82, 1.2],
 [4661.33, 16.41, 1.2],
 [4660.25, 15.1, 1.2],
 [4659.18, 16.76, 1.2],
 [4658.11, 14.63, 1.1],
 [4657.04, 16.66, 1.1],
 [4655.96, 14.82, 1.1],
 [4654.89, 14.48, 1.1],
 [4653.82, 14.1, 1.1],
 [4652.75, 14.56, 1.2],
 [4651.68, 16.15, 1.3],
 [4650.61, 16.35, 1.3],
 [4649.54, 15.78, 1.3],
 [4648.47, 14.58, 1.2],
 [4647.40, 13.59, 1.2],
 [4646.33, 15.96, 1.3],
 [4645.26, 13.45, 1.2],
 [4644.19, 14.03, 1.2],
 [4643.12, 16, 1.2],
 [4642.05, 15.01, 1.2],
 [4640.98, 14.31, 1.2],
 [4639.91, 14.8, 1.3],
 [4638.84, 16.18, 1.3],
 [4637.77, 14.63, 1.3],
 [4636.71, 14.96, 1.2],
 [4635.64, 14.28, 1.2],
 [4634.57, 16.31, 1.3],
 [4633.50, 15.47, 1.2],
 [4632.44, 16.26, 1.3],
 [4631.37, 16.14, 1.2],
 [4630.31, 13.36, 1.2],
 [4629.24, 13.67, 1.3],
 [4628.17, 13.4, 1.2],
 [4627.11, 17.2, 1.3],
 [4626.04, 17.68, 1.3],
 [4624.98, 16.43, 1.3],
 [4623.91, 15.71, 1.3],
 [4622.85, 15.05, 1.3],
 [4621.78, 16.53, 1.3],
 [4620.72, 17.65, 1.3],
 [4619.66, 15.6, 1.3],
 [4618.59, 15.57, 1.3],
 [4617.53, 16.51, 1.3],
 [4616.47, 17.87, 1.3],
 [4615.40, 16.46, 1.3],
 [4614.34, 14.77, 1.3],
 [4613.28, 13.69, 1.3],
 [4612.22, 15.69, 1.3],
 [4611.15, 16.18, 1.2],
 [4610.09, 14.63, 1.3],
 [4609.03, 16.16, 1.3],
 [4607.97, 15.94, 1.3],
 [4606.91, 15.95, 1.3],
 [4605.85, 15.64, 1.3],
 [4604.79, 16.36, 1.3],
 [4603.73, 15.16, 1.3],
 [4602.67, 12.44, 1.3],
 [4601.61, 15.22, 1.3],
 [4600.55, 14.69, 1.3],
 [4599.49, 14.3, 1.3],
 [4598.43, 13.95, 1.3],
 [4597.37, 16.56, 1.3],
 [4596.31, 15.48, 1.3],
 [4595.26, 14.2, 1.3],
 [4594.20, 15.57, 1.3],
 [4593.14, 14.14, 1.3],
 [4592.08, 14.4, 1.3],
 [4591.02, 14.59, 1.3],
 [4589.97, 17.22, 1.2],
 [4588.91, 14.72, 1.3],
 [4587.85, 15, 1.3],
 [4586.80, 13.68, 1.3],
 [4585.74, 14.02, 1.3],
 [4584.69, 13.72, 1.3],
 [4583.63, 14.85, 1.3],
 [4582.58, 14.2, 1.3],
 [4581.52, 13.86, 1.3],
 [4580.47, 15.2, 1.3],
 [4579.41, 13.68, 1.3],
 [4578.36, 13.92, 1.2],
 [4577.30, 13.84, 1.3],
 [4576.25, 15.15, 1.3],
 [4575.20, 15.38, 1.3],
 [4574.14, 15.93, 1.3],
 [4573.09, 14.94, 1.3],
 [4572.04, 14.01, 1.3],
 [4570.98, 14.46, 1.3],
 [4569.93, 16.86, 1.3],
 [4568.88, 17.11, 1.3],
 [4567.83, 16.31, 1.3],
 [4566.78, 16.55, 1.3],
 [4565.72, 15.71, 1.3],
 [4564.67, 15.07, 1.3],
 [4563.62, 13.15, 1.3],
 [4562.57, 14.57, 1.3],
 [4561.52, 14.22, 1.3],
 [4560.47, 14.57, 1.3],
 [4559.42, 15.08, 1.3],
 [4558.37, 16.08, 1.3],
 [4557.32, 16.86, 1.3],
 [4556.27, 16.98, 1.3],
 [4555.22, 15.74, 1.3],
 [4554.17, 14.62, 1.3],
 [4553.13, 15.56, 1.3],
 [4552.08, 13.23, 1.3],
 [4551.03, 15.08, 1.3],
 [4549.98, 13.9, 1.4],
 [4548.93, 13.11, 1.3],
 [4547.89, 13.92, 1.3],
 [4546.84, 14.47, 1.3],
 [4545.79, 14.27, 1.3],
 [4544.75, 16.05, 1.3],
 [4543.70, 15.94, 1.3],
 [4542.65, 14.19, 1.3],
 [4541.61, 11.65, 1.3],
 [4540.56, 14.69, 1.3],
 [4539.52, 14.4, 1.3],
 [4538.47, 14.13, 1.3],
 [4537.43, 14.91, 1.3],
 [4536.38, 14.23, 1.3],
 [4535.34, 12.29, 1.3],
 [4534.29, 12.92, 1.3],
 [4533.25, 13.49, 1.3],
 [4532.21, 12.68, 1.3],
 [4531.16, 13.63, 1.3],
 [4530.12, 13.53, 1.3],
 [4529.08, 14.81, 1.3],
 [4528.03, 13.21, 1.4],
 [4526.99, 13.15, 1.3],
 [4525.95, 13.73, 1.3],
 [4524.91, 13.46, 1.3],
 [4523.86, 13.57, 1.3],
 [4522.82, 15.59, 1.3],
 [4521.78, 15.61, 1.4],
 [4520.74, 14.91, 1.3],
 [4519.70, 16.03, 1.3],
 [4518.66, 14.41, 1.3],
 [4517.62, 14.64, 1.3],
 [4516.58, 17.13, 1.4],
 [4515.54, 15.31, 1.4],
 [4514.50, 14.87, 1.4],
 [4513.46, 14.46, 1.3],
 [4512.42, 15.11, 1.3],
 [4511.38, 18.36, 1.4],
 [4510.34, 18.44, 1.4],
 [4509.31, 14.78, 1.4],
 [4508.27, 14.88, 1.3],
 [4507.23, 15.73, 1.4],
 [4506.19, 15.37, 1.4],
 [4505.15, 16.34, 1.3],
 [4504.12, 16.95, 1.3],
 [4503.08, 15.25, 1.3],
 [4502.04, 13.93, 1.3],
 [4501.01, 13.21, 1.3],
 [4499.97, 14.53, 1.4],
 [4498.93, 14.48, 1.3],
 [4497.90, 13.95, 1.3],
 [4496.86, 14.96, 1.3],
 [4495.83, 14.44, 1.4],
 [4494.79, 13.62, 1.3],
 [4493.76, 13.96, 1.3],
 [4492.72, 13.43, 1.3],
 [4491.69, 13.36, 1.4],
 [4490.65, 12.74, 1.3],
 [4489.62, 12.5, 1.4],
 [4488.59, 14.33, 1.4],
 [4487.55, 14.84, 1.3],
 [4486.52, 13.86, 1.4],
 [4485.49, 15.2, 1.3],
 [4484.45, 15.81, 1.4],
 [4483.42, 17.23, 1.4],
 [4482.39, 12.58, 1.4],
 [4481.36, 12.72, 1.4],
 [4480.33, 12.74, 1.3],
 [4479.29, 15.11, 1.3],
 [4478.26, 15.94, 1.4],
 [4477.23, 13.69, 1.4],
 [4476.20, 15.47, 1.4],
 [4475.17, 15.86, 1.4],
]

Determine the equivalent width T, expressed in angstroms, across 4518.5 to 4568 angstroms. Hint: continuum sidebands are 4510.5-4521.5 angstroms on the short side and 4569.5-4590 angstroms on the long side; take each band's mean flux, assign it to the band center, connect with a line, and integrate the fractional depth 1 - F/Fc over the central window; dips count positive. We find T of 2.29 angstroms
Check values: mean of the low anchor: 15.6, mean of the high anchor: 14.7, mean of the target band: 14.5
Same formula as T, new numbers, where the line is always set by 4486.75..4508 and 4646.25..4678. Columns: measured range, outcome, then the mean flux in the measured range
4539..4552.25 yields 0.3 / 14.3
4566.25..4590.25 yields -0.3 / 15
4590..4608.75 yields -0.2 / 15.1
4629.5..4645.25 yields 0.0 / 15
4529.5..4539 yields 0.7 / 13.5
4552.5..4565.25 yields -0.4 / 15.2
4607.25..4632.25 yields -1.3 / 15.7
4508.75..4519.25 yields -0.9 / 15.8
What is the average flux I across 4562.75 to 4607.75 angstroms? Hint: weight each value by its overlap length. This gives 14.9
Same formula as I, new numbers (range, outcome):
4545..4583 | 14.9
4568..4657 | 15.2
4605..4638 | 15.7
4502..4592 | 14.8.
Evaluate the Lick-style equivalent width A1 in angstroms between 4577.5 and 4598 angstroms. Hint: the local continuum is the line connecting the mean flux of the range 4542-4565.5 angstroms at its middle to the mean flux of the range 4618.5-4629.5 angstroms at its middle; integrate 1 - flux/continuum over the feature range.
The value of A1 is 0.94 angstroms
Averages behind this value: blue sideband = 14.8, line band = 14.7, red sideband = 15.9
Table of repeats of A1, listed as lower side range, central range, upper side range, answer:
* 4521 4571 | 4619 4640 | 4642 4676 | -0.9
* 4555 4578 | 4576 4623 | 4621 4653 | 0.7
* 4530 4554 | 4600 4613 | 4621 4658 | -0.4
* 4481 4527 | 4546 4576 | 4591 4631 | 0.0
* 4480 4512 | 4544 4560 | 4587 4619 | 0.0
